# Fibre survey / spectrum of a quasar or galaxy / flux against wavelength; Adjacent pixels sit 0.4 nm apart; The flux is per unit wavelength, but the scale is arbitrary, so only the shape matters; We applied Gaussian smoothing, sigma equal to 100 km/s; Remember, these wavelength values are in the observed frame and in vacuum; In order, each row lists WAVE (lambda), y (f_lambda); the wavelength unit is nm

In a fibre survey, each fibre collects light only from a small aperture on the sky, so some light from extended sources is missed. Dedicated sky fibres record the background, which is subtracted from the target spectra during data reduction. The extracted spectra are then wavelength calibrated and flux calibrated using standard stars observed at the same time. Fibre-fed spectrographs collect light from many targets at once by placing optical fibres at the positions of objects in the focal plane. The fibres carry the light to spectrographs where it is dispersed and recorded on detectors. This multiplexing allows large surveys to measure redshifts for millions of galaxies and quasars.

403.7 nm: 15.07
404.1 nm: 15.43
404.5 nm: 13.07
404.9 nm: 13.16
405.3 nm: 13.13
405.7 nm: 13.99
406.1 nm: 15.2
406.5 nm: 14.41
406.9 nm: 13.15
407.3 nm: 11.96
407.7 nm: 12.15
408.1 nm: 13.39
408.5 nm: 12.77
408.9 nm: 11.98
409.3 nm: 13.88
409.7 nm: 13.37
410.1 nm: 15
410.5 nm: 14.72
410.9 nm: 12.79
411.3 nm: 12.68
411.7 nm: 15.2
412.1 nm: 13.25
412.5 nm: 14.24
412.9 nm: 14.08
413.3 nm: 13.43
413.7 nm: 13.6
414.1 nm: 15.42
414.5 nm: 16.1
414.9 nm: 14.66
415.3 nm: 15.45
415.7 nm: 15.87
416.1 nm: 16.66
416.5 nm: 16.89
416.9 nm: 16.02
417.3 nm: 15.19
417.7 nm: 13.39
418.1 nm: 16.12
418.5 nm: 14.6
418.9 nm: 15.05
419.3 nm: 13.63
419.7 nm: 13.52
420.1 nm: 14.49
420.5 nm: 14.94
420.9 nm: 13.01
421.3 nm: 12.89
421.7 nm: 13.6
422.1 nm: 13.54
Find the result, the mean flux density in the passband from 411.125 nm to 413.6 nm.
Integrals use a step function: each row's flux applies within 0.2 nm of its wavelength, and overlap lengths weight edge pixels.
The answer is 13.8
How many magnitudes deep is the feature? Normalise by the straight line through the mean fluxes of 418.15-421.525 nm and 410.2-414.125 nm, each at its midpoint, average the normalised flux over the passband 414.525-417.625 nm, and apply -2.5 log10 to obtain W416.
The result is -0.127 mag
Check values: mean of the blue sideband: 13.9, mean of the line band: 15.7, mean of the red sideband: 14.1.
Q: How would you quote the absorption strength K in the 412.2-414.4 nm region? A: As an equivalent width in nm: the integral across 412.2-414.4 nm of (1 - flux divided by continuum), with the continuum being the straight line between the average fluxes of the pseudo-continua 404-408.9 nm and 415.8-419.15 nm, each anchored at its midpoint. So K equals 0.07 nm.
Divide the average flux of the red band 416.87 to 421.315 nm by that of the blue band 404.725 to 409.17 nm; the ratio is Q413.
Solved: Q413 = 1.09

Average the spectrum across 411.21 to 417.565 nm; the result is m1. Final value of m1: 14.9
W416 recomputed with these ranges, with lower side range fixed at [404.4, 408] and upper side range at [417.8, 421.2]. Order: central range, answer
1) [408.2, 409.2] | 0.08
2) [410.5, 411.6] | 0.03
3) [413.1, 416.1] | -0.08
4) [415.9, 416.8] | -0.18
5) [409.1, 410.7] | -0.05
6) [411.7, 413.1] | -0.02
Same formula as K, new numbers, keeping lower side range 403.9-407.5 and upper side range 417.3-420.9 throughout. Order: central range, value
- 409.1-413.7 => 0.052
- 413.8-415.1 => -0.098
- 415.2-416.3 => -0.138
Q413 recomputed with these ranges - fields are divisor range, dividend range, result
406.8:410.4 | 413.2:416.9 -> 1.18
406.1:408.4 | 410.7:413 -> 1.04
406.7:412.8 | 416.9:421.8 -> 1.07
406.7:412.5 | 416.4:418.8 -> 1.15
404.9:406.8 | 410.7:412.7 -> 0.97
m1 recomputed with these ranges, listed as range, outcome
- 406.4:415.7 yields 13.8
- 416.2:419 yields 15.4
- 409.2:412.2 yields 13.9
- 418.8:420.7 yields 14.3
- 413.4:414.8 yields 14.9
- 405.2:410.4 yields 13.4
